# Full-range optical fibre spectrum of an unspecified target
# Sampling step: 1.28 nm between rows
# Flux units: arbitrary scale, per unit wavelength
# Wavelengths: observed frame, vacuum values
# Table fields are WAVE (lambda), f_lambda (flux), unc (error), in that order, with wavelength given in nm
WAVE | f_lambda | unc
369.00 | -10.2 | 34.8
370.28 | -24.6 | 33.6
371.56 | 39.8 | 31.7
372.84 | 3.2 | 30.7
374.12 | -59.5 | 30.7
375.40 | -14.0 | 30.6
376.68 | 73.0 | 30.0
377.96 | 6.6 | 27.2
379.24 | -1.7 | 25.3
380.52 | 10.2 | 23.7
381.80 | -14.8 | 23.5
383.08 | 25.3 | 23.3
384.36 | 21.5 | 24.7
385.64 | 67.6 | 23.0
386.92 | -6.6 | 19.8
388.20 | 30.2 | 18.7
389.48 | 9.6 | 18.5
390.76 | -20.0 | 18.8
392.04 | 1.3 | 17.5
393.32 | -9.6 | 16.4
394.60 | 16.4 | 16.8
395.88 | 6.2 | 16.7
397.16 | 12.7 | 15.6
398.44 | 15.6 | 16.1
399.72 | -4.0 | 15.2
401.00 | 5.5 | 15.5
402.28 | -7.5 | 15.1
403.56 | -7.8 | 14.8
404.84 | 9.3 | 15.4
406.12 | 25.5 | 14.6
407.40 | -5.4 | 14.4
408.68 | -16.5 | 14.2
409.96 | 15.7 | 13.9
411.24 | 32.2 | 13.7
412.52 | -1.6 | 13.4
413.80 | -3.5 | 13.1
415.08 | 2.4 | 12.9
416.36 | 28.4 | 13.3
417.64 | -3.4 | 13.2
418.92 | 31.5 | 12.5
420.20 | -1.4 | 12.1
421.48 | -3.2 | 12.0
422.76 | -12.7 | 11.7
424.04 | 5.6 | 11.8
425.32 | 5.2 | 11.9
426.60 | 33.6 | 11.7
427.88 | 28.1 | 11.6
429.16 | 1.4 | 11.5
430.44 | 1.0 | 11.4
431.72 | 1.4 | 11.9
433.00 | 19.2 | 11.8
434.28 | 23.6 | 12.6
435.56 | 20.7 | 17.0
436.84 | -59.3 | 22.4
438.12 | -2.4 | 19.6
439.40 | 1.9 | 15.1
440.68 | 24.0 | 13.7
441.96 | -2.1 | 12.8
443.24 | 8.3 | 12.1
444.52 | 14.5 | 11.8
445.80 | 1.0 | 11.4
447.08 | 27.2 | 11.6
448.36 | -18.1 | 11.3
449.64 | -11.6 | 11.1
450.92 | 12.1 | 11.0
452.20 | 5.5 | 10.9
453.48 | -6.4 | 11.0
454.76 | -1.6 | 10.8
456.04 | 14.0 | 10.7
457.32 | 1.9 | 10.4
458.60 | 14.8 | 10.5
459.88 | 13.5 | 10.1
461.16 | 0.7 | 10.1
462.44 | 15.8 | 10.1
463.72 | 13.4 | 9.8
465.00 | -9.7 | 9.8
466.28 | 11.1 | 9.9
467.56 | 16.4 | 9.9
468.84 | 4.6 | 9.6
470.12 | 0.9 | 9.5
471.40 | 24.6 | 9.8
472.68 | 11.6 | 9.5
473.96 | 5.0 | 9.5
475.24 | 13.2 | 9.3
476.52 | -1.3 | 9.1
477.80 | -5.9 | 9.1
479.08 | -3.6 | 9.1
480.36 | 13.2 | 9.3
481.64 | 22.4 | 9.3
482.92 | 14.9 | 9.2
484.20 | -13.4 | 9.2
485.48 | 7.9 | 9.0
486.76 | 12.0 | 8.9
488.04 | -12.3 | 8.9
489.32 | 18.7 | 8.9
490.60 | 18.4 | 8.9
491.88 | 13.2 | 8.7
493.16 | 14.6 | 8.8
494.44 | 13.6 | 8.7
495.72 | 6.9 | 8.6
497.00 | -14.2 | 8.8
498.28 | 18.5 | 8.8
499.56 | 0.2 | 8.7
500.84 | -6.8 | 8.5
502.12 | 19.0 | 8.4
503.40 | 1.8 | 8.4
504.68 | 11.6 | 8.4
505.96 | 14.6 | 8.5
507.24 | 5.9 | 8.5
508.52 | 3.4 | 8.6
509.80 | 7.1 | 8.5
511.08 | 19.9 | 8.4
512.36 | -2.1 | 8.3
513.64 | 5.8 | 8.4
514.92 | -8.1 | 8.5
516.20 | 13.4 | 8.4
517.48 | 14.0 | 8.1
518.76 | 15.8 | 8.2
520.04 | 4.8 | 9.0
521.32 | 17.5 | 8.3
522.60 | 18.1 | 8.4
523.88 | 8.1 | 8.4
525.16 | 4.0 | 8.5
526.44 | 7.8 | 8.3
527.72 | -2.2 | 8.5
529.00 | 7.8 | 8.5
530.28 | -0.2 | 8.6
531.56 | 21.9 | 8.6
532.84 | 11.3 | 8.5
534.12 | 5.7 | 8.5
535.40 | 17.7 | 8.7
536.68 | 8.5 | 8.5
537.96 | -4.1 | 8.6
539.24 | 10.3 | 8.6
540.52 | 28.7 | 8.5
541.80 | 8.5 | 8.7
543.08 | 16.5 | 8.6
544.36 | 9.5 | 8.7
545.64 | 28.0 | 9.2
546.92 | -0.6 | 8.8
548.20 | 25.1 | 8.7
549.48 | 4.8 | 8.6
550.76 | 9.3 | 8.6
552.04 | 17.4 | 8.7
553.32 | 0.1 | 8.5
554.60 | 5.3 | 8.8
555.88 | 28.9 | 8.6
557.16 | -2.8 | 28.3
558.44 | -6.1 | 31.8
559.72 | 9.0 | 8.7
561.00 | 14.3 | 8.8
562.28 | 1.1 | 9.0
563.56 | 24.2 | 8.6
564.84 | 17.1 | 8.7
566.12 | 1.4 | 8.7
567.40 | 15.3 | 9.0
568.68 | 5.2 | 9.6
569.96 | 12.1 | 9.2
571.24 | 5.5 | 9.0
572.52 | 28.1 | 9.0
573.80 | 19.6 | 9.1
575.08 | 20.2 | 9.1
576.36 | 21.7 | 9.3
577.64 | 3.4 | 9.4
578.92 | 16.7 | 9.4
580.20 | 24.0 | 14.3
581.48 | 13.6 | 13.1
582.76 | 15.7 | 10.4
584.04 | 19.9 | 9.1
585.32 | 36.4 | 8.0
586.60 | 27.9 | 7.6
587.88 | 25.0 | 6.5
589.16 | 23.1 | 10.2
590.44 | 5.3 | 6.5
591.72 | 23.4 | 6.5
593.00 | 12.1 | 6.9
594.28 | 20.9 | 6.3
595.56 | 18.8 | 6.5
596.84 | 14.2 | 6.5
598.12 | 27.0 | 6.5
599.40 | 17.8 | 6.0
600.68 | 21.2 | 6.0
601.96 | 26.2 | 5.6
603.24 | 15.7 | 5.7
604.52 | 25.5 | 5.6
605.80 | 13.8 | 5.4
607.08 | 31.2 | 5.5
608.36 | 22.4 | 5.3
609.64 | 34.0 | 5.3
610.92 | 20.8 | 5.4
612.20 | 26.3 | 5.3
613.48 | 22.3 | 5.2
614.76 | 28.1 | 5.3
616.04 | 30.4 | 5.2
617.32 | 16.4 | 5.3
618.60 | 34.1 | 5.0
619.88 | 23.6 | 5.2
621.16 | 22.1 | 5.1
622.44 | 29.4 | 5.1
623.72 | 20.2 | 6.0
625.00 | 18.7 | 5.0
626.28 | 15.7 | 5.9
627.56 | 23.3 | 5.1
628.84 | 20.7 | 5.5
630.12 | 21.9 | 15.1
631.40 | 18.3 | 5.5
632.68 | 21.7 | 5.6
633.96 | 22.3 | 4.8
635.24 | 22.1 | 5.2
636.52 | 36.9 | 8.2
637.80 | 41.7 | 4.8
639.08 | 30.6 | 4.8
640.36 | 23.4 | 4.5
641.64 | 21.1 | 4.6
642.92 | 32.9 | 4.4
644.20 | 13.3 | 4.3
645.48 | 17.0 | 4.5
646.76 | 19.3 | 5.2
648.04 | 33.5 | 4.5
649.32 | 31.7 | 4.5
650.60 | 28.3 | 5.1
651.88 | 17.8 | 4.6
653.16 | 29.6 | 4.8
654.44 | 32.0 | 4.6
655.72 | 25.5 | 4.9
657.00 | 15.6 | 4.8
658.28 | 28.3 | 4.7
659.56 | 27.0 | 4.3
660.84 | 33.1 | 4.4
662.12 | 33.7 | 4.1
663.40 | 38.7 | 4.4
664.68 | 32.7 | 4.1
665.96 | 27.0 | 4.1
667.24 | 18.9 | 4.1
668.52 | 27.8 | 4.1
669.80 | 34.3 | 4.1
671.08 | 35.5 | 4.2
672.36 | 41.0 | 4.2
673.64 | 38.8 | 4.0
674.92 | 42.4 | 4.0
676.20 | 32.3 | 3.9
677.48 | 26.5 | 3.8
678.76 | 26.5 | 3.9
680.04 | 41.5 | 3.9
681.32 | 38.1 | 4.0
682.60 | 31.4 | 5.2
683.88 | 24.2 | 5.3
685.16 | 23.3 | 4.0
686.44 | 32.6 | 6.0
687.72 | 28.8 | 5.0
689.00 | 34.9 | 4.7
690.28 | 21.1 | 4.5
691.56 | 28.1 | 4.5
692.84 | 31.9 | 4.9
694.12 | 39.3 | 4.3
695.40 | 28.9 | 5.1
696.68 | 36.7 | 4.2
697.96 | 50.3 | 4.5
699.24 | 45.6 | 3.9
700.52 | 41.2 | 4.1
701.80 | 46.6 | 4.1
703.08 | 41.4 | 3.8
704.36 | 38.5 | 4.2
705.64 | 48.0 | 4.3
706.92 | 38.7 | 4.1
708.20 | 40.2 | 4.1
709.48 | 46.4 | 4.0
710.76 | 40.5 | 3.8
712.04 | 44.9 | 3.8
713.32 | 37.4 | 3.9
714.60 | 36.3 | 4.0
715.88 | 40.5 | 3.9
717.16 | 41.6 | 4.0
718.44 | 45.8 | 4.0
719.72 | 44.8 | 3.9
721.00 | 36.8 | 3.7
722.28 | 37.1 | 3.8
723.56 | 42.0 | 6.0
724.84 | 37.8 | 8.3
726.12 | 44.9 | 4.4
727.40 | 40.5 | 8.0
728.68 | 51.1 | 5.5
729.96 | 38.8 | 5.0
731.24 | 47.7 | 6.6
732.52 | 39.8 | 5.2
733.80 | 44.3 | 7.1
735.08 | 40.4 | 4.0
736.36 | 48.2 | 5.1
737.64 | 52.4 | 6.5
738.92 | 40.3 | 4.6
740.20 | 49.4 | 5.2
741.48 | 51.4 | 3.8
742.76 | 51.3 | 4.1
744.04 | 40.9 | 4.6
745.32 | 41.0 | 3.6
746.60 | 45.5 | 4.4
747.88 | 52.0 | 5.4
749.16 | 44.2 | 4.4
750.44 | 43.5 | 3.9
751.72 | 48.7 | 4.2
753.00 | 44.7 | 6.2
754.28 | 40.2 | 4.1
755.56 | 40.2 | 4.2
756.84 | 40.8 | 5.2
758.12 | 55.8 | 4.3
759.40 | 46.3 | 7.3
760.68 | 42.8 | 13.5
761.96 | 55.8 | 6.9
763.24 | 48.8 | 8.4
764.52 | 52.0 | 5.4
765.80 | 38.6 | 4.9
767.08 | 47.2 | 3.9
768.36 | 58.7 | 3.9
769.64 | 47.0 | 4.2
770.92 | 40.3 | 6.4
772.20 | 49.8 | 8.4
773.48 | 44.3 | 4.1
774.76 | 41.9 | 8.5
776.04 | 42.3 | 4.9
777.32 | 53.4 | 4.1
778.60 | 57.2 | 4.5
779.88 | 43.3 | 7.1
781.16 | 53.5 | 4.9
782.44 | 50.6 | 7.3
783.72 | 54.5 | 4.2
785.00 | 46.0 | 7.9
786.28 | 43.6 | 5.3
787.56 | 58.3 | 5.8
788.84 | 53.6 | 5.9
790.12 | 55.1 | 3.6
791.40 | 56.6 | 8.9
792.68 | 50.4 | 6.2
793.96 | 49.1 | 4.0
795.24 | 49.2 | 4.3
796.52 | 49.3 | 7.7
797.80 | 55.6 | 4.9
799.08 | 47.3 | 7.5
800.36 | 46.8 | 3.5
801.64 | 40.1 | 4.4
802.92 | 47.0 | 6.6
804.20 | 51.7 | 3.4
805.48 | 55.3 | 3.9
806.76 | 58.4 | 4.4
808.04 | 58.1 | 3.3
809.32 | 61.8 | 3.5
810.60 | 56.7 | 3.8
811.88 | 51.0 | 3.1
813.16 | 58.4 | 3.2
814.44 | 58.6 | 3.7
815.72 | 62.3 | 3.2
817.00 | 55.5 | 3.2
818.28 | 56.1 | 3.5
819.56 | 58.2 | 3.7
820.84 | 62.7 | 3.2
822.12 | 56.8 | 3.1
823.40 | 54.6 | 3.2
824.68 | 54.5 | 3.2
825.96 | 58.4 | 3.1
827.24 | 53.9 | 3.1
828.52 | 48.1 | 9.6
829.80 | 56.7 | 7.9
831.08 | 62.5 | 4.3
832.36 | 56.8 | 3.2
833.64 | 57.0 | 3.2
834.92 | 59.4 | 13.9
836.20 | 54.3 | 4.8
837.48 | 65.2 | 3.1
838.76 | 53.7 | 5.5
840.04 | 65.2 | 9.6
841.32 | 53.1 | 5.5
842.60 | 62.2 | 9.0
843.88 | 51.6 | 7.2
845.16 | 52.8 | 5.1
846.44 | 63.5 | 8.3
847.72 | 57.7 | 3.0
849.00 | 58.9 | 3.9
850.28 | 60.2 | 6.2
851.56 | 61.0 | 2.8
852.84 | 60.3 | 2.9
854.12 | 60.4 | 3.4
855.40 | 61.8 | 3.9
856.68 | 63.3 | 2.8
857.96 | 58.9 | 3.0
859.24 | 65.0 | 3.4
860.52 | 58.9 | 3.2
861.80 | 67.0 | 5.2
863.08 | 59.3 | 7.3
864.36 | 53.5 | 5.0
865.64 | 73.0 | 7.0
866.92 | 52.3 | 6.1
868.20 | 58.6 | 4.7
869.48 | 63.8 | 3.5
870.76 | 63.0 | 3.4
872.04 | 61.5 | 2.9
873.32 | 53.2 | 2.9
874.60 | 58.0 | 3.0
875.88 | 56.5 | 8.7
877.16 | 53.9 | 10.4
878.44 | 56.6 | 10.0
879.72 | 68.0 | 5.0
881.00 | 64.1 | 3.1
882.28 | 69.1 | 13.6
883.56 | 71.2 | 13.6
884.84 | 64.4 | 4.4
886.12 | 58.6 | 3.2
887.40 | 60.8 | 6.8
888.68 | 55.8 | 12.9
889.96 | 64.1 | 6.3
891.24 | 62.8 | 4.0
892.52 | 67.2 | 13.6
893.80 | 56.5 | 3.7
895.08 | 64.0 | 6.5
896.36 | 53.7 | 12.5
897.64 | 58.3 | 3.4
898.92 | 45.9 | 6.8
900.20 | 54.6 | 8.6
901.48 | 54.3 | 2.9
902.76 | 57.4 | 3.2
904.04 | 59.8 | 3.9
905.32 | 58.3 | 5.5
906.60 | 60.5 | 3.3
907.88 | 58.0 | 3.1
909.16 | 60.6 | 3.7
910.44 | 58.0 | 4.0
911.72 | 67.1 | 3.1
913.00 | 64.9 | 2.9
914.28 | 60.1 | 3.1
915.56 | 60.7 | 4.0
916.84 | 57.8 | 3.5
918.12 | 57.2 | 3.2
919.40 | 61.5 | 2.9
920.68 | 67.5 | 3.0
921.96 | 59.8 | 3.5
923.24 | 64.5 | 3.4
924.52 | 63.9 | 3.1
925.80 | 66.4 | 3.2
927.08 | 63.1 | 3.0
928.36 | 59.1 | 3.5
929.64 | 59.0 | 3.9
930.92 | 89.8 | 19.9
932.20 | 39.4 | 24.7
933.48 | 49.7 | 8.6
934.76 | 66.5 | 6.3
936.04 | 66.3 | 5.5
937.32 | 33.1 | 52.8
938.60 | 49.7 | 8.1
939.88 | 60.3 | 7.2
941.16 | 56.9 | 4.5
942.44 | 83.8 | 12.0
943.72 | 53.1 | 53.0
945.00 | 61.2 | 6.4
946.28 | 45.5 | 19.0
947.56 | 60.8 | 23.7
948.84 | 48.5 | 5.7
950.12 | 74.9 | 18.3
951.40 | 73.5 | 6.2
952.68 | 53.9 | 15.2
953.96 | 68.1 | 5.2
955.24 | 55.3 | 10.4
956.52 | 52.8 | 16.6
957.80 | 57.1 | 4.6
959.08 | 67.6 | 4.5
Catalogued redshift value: 0.740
